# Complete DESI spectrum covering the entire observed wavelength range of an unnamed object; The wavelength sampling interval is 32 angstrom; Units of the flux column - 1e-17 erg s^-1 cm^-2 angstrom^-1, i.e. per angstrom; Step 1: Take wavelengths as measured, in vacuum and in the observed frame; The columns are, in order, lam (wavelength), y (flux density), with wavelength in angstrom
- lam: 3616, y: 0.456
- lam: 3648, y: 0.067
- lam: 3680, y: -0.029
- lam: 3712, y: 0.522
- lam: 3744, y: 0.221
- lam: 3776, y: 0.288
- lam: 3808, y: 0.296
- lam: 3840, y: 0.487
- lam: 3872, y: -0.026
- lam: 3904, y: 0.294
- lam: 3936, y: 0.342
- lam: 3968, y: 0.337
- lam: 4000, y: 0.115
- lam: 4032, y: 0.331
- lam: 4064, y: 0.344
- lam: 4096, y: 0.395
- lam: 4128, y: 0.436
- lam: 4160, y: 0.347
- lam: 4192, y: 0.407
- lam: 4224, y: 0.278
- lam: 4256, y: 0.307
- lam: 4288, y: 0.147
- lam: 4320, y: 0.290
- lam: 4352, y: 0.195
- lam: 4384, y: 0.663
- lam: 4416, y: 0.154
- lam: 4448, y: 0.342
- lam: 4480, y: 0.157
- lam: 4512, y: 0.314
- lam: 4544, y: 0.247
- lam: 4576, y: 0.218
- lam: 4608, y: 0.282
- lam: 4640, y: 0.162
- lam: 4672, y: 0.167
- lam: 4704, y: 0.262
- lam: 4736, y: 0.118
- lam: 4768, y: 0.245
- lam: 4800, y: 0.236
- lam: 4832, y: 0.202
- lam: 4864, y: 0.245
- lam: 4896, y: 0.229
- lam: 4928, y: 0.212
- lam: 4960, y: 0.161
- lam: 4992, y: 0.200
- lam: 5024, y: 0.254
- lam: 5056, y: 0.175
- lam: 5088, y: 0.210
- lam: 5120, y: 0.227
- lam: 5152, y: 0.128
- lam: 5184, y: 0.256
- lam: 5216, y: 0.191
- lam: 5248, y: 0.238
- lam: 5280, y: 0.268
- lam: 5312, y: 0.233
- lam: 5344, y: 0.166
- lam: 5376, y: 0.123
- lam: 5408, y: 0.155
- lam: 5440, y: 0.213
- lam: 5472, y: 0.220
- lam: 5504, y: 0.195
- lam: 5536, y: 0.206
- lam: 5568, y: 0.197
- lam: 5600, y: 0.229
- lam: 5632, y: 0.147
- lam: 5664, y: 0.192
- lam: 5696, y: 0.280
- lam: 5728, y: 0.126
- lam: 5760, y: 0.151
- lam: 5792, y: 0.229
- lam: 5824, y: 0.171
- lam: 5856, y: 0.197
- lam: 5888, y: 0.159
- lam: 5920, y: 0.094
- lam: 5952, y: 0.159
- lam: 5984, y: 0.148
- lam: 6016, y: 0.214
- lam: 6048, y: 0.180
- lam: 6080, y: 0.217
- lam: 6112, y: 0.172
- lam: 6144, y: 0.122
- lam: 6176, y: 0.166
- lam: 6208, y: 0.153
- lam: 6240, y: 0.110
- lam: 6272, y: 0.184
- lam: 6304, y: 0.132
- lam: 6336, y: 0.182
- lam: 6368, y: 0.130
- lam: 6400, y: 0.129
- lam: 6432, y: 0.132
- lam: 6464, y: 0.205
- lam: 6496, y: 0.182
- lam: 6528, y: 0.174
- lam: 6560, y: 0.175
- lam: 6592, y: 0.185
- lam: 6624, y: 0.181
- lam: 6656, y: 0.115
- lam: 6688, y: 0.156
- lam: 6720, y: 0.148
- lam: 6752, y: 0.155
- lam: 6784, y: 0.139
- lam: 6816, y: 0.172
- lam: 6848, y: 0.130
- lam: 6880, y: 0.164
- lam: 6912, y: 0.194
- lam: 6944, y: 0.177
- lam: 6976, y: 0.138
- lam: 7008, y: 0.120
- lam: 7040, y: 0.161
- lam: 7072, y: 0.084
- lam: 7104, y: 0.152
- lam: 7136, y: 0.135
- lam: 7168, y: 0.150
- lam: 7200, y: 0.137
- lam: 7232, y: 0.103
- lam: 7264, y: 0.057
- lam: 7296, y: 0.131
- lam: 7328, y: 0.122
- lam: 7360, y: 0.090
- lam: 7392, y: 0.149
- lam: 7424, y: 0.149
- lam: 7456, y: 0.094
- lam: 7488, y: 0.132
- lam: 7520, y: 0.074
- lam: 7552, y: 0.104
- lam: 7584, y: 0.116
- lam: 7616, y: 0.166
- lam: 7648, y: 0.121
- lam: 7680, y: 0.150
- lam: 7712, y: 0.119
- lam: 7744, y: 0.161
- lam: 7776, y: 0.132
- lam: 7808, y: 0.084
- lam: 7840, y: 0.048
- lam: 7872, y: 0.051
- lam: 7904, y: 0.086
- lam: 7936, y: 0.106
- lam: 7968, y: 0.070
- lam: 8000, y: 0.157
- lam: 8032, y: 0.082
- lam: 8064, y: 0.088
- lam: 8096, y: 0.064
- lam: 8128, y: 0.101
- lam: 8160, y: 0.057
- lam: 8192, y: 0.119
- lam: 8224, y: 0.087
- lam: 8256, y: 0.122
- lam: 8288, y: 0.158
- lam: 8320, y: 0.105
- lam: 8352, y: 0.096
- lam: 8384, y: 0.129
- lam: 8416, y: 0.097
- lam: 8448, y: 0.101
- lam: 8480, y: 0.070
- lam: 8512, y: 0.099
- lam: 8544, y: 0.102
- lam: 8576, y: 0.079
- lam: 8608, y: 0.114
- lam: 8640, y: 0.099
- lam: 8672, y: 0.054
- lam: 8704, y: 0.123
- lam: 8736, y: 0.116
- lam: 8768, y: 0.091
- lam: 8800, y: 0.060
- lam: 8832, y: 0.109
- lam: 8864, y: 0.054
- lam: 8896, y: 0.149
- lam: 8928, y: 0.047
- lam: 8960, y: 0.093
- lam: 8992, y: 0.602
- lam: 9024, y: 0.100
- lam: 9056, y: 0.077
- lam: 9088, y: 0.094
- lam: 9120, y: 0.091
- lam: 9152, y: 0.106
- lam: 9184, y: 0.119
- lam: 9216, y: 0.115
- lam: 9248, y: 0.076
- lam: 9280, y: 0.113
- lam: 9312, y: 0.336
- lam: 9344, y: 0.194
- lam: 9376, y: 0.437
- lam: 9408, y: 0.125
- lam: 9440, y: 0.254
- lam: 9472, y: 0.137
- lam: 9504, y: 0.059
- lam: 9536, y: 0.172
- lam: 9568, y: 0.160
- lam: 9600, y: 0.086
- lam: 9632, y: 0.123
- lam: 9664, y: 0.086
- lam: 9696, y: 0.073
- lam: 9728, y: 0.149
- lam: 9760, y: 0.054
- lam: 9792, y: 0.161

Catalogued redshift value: 1.41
